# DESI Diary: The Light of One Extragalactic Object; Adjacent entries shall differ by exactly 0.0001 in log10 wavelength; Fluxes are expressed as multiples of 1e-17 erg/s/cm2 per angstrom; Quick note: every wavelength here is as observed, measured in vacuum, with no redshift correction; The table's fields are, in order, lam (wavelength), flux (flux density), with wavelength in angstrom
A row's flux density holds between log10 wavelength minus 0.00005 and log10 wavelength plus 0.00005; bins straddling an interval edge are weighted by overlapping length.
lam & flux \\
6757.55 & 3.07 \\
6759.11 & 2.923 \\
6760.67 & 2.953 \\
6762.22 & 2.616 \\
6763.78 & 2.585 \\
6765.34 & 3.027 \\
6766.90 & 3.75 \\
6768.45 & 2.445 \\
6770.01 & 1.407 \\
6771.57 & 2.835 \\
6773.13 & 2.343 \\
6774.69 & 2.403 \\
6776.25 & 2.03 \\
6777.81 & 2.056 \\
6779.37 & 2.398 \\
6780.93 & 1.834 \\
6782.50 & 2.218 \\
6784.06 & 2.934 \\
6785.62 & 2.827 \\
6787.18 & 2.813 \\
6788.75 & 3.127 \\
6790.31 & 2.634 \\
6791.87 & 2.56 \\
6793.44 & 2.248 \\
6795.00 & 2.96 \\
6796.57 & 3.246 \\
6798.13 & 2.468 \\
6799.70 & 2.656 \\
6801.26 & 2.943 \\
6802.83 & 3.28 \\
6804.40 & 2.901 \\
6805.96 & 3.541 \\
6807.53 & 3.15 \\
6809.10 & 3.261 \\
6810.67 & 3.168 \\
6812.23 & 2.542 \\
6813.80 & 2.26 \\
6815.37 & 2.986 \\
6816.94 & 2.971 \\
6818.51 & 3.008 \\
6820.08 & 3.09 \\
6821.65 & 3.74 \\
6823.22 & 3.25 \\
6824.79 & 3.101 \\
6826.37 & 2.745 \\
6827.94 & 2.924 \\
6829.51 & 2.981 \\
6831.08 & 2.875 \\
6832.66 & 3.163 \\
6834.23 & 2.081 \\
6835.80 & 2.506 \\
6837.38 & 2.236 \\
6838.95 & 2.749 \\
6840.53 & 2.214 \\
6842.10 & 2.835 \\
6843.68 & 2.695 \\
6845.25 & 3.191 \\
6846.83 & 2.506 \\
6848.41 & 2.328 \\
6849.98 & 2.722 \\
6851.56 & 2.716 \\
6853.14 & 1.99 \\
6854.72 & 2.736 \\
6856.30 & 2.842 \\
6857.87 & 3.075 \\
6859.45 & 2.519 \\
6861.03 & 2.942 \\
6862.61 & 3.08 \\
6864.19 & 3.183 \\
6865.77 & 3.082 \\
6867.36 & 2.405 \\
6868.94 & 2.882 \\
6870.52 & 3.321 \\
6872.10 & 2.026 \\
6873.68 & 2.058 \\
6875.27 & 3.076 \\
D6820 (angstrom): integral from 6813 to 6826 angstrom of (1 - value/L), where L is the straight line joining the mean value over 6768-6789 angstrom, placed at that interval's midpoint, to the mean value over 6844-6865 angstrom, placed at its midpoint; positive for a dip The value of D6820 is -2.28 angstrom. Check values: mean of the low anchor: 2.39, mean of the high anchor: 2.76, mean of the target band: 3.04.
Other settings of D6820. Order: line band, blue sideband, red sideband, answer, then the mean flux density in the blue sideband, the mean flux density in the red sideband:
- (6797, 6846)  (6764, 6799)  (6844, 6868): -4.1 angstrom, 2.57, 2.76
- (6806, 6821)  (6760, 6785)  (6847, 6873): -2.1 angstrom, 2.49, 2.73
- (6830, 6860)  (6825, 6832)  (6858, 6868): 2.7 angstrom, 2.9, 2.89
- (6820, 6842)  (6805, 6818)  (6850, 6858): 0.1 angstrom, 2.99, 2.64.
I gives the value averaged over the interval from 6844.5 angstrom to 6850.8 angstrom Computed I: 2.68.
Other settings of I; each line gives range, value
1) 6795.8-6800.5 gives 2.79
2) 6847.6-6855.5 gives 2.5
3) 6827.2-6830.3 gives 2.96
